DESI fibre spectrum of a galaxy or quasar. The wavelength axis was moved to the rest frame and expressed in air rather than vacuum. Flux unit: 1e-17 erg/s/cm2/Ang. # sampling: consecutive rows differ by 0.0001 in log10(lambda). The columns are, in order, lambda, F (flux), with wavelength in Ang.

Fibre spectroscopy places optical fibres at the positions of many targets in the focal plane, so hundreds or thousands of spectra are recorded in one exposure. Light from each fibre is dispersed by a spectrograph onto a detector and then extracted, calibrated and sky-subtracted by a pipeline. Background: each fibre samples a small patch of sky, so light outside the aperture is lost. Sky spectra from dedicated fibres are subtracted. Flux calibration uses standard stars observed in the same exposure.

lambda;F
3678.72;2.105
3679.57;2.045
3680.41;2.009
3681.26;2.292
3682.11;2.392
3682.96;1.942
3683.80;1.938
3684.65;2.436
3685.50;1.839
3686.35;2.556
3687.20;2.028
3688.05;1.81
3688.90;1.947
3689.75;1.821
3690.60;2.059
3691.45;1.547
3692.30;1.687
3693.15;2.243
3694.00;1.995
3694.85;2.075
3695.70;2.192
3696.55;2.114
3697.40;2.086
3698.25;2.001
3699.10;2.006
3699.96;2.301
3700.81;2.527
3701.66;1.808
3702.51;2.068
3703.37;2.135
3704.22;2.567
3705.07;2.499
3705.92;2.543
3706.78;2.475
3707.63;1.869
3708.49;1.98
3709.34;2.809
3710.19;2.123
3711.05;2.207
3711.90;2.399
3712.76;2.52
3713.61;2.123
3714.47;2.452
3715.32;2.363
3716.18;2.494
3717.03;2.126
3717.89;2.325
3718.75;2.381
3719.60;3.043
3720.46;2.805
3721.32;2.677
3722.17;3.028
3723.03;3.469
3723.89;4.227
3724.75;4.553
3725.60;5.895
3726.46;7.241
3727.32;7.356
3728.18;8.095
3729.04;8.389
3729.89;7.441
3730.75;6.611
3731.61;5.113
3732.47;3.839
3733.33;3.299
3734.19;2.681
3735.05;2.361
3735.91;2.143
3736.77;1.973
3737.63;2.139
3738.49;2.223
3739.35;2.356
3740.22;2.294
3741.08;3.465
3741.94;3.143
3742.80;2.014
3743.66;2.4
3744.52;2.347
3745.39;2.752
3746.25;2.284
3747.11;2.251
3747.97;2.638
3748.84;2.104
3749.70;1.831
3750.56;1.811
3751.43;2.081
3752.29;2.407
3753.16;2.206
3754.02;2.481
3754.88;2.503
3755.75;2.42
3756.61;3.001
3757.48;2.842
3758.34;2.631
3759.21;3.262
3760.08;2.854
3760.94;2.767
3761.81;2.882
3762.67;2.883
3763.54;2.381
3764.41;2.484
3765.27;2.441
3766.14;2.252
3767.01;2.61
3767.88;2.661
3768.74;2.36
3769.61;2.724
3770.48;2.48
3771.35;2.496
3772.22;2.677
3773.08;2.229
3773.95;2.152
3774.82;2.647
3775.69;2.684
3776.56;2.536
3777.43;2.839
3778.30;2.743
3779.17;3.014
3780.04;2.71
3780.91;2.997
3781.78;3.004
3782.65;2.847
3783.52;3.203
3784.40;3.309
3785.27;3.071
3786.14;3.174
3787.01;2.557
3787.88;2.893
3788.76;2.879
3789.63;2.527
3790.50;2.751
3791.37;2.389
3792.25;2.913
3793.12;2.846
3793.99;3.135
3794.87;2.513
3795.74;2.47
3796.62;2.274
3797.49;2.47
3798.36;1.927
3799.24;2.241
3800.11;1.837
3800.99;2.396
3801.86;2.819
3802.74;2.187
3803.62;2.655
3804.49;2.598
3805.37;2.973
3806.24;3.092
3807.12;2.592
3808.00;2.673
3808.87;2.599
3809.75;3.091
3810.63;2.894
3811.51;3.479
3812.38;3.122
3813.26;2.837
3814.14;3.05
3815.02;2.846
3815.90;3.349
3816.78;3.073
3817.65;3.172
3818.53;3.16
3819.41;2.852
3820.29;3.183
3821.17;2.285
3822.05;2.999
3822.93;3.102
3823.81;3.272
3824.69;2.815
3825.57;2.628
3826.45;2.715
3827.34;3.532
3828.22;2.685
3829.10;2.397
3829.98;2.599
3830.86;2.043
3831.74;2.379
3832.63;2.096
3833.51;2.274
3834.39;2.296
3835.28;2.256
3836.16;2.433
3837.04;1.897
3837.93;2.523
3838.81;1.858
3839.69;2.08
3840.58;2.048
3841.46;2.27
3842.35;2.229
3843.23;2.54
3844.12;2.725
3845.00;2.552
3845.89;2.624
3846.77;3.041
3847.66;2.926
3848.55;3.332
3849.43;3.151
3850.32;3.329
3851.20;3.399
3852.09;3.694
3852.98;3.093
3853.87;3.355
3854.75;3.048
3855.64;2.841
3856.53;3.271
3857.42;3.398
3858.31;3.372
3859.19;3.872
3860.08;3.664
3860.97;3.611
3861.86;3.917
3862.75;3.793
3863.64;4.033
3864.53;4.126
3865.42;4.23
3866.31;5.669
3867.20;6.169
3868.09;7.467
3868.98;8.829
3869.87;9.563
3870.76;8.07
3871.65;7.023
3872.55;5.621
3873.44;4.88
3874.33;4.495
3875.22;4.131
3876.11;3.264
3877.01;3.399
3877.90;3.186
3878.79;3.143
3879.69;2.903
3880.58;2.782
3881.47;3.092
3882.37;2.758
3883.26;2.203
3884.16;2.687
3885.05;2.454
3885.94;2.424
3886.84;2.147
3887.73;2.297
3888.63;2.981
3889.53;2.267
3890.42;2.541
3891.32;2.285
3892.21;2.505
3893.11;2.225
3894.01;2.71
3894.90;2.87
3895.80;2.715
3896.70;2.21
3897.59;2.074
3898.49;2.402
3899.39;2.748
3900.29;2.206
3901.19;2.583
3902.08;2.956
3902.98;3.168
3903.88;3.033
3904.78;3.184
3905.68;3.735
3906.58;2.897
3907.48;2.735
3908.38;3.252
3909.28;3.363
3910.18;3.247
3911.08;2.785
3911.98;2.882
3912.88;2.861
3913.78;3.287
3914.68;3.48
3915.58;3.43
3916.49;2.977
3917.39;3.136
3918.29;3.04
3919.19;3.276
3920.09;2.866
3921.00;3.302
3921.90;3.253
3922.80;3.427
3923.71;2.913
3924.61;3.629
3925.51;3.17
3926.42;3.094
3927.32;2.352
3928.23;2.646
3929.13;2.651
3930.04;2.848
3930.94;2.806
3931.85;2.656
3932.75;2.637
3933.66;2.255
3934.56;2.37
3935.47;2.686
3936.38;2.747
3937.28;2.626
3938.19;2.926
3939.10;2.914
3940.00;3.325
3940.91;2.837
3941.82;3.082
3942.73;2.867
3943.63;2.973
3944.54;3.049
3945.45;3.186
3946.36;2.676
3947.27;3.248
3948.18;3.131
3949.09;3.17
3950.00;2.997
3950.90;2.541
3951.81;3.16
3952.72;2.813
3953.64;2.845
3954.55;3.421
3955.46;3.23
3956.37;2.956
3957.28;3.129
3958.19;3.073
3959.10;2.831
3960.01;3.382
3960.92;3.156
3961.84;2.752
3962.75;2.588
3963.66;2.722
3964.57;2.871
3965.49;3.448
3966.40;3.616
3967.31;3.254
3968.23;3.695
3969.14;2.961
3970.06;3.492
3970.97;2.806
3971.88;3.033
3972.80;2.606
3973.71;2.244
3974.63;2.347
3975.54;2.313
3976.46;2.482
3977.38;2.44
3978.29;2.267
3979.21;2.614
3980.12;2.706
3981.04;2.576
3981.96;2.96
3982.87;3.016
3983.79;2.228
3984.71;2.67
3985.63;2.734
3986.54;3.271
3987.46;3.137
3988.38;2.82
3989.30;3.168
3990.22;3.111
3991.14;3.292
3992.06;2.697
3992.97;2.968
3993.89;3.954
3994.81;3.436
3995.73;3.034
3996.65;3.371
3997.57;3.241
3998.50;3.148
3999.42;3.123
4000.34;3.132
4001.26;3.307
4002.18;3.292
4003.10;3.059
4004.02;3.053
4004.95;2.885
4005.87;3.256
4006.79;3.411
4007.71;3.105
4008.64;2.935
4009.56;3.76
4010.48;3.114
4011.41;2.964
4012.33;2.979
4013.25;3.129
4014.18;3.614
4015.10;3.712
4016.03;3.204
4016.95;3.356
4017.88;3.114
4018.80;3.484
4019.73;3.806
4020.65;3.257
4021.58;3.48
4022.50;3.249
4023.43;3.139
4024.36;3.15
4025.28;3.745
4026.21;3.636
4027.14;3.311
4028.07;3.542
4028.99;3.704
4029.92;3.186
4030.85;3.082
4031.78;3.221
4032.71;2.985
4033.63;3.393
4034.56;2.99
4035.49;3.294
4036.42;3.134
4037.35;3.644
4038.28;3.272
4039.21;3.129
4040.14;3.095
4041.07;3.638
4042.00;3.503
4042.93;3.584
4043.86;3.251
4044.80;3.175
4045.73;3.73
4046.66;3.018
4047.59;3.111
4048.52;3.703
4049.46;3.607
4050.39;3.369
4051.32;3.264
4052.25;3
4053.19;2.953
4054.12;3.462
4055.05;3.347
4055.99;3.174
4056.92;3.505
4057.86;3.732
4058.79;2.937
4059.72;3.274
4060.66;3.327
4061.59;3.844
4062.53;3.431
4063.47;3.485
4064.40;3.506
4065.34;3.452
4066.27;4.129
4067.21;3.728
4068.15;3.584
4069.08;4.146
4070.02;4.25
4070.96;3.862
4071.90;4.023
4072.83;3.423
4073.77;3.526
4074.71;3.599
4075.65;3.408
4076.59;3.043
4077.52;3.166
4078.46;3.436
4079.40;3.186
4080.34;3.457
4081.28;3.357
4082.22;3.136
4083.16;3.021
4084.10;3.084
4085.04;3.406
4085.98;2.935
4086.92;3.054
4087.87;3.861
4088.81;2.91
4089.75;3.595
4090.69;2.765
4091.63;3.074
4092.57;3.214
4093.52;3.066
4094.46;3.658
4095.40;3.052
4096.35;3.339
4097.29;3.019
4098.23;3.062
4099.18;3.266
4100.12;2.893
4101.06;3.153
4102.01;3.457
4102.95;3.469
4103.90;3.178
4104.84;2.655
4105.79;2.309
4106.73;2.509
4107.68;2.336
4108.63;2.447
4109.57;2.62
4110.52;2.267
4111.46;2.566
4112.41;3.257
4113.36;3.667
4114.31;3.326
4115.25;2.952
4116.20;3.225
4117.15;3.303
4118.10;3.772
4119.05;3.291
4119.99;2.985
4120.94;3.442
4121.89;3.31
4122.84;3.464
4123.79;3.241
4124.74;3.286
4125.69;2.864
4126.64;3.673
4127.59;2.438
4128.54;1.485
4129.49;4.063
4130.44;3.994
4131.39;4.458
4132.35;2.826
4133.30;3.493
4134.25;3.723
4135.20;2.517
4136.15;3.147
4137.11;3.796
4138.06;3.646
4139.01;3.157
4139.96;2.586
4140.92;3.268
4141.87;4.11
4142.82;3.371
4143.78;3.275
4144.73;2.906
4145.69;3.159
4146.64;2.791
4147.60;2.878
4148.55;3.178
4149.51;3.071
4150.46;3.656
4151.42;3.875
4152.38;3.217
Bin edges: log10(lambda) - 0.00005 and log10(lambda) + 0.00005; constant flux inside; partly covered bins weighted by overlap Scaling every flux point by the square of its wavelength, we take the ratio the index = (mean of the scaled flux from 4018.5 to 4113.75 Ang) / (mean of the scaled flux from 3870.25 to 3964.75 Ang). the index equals 1.16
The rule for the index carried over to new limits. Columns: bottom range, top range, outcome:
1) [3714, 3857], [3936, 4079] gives 1.24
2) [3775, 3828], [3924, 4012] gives 1.15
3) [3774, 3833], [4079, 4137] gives 1.33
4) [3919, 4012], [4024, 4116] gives 1.16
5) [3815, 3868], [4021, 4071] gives 1.23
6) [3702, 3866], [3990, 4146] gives 1.30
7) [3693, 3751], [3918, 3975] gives 1.11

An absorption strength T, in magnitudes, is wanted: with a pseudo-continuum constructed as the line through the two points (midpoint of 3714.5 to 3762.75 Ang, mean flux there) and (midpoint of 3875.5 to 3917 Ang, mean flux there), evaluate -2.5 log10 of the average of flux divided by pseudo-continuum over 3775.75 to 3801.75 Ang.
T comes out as 0.156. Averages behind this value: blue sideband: 3.27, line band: 2.71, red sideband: 2.82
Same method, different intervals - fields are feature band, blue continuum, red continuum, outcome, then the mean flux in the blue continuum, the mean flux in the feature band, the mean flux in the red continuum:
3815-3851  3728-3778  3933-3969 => 0.10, 2.9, 2.68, 2.99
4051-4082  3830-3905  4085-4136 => -0.11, 3.31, 3.48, 3.13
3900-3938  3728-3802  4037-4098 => 0.05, 2.84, 2.97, 3.38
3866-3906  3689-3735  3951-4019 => -0.18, 3.13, 3.63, 3.04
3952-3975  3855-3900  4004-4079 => 0.18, 3.73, 3.01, 3.39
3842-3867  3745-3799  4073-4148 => -0.24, 2.61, 3.42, 3.17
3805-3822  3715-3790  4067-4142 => 0.05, 3.07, 2.97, 3.24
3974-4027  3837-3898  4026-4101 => 0.10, 3.49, 3.09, 3.36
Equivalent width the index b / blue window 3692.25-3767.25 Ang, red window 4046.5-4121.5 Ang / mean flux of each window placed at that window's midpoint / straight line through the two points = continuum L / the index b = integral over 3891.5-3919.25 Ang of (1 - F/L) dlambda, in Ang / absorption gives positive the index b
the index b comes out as 1.8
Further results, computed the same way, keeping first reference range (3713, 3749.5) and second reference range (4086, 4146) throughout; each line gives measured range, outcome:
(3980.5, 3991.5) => 1.21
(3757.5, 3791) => 6.98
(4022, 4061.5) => -1.29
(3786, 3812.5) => 5.88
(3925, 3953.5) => 3.91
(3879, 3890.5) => 2.61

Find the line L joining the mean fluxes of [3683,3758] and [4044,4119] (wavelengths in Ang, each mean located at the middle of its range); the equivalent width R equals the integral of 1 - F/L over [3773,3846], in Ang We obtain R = 6.4 Ang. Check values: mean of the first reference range 2.82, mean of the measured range 2.68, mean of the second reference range 3.27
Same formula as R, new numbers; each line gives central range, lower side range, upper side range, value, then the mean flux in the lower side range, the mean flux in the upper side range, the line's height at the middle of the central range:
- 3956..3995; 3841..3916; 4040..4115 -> 5.1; 3.45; 3.28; 3.37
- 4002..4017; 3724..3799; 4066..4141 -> -0.2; 3.04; 3.24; 3.18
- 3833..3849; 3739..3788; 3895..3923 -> 2.1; 2.61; 2.98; 2.81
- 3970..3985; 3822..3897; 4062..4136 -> 3.1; 3.33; 3.25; 3.29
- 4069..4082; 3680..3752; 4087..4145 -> -1.7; 2.82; 3.17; 3.13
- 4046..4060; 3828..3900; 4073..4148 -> -0.4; 3.32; 3.17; 3.21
